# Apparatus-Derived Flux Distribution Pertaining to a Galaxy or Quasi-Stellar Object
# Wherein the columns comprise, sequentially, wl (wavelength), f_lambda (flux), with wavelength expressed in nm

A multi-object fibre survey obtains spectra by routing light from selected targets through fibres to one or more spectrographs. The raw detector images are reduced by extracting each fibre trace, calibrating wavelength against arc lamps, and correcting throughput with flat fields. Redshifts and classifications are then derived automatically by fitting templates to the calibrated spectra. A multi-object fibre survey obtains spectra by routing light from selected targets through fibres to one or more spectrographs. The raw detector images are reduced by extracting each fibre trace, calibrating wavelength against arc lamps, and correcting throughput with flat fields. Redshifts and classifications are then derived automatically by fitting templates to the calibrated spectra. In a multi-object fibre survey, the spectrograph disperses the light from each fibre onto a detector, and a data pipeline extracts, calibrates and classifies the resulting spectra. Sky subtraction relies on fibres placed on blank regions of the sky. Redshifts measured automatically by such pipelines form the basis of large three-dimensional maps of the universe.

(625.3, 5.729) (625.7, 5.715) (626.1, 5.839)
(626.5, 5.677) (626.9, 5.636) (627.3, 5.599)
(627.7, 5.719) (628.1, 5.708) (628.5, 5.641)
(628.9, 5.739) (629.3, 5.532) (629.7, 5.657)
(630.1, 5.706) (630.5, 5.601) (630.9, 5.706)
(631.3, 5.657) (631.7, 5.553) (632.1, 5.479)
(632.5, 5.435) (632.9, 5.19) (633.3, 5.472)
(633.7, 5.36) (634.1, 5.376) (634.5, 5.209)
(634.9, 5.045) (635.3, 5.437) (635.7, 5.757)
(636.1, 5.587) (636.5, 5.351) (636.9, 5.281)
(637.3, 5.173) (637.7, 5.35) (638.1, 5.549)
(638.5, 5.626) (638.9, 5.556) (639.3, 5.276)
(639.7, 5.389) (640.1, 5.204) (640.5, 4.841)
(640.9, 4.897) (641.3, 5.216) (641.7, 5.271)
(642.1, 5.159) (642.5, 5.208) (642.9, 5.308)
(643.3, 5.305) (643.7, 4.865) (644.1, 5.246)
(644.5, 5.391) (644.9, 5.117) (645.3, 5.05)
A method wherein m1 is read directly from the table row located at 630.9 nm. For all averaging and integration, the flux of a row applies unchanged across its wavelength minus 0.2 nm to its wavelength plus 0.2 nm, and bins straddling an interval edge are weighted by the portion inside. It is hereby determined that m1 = 5.706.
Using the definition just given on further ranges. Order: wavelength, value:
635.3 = 5.437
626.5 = 5.677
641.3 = 5.216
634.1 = 5.376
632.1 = 5.479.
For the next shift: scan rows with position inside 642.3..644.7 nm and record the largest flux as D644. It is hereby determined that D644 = 5.391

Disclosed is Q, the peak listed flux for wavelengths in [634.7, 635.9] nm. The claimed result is 5.757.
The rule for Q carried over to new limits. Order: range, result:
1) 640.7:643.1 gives 5.308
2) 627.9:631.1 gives 5.739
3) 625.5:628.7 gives 5.839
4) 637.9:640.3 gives 5.626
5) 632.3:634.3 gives 5.472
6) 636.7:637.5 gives 5.281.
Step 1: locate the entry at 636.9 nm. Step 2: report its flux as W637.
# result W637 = 5.281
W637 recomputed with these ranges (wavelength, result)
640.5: 4.841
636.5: 5.351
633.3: 5.472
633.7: 5.36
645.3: 5.05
